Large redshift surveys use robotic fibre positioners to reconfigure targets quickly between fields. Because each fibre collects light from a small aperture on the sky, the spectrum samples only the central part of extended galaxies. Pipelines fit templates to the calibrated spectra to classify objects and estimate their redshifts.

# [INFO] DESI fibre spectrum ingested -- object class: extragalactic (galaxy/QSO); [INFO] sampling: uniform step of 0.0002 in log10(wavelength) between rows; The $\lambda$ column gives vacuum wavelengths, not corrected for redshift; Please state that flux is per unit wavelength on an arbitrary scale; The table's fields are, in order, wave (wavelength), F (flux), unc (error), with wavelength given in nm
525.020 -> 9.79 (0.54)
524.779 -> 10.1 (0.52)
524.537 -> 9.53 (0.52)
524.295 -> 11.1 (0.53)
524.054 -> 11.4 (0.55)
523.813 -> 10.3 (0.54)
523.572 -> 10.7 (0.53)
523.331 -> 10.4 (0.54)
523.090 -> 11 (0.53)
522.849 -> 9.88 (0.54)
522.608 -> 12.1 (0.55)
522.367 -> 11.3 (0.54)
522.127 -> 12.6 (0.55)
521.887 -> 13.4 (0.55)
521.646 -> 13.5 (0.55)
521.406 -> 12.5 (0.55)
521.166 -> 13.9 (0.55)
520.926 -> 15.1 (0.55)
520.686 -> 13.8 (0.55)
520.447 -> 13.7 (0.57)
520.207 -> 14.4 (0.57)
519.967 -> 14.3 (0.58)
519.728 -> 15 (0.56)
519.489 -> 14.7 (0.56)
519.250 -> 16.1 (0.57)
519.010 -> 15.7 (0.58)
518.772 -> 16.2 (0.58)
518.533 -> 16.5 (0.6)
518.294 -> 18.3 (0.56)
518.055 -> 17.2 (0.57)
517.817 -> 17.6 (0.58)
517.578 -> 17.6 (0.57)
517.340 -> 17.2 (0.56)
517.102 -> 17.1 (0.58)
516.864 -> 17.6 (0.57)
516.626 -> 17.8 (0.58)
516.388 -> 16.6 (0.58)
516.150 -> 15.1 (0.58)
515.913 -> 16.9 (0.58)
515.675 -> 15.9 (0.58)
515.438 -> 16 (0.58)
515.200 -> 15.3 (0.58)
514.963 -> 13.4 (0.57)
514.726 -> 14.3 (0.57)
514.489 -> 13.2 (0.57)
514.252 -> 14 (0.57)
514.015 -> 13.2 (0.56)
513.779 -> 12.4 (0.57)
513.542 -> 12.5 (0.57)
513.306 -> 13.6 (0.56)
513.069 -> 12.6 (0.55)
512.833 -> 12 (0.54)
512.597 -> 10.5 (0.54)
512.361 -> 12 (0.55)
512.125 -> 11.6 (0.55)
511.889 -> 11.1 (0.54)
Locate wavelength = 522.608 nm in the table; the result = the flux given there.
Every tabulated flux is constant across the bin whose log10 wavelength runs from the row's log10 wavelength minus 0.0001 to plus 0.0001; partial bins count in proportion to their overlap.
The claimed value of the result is 12.1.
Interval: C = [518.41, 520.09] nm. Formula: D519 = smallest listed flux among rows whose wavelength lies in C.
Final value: 14.3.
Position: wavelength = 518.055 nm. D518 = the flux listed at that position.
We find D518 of 17.2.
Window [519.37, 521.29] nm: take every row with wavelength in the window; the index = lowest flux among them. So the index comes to 13.7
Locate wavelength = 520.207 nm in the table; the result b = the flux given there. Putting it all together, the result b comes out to 14.4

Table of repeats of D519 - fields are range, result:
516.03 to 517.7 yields 15.1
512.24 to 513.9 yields 10.5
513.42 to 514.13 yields 12.4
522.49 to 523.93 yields 9.88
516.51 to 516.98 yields 17.6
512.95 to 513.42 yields 12.6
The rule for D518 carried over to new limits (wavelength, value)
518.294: 18.3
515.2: 15.3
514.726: 14.3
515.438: 16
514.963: 13.4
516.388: 16.6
